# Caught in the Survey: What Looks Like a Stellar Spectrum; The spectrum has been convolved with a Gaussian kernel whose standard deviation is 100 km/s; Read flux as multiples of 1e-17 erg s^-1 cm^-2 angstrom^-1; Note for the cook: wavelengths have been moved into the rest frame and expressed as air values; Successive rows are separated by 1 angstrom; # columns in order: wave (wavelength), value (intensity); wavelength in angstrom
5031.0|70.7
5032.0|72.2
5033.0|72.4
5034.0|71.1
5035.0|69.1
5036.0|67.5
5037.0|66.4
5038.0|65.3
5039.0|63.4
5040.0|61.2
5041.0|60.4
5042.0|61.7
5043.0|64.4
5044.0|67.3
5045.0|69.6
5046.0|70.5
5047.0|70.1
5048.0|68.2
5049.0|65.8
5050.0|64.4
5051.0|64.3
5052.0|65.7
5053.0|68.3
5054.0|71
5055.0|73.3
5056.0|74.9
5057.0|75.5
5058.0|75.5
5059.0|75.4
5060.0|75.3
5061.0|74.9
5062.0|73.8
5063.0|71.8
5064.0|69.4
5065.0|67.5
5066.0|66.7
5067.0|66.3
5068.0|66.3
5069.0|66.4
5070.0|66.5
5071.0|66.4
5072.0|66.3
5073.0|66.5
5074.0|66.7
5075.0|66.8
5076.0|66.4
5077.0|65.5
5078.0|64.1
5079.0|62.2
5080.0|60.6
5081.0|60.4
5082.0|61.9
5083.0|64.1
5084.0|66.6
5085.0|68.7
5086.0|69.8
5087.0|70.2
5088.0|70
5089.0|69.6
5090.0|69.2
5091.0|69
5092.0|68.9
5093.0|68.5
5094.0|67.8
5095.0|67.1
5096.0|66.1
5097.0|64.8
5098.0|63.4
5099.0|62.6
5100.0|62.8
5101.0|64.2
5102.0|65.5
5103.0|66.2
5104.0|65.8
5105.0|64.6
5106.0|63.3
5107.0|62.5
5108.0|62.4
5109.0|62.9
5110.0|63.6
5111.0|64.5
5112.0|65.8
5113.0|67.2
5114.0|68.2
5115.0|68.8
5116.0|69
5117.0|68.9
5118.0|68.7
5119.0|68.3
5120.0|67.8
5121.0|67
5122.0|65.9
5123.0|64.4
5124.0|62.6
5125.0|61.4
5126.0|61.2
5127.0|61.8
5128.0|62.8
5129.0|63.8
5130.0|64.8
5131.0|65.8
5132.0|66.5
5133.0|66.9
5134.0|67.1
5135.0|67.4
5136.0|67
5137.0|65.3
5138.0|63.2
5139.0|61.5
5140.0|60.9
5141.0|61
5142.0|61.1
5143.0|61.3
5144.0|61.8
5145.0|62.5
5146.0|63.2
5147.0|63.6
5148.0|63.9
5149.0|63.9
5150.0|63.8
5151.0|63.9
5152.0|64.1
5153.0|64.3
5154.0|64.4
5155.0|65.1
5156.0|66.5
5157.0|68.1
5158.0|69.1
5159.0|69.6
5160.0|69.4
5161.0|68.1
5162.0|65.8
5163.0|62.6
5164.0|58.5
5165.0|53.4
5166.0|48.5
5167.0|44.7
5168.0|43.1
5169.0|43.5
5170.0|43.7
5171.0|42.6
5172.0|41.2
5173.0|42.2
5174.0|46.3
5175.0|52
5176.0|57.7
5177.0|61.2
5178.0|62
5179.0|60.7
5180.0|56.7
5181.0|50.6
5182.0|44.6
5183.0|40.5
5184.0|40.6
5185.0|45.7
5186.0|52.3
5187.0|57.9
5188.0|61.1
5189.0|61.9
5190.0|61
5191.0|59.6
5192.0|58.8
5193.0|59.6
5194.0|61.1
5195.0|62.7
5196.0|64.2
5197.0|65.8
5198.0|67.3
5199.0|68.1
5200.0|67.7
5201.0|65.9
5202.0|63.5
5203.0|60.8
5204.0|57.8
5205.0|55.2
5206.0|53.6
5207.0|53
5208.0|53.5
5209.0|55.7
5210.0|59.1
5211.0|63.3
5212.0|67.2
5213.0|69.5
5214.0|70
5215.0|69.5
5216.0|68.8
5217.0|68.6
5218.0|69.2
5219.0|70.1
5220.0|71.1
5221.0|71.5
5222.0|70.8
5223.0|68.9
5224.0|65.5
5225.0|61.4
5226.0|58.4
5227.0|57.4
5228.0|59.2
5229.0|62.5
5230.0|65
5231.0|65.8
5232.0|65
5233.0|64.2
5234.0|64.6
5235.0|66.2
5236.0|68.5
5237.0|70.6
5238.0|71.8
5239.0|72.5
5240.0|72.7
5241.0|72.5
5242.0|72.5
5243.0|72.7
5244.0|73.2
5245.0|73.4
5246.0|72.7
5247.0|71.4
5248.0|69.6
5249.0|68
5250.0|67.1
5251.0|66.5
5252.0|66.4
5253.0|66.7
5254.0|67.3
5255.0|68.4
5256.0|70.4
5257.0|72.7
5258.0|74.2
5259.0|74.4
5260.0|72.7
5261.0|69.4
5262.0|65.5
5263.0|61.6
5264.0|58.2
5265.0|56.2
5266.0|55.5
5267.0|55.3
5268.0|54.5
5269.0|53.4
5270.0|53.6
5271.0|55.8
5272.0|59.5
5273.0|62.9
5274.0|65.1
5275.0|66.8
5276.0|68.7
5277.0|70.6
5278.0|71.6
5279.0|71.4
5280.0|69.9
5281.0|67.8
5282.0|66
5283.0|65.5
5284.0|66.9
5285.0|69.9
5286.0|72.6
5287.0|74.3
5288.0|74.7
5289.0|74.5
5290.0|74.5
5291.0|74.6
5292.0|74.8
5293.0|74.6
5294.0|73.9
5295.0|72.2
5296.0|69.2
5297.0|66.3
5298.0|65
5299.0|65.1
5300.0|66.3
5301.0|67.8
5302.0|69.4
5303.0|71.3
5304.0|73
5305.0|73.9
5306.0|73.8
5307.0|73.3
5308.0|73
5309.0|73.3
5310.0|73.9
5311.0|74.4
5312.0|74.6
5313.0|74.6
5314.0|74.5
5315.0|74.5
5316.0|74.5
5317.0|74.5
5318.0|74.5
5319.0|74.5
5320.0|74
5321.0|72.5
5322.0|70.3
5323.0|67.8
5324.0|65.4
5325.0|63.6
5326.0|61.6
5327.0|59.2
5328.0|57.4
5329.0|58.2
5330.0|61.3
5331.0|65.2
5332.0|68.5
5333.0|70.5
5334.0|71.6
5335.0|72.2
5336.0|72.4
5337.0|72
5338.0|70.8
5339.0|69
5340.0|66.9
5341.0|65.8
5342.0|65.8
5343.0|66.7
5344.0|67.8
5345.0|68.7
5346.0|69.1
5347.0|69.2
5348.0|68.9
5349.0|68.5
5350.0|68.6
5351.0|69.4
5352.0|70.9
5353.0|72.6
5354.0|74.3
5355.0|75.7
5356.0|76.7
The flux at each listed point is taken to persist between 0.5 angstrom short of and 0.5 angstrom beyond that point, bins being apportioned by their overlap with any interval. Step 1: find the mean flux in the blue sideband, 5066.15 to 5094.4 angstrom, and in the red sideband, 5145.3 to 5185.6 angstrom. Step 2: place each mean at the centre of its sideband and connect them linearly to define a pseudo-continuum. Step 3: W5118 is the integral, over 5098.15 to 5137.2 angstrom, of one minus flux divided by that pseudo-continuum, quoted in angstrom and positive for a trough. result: -2.0 angstrom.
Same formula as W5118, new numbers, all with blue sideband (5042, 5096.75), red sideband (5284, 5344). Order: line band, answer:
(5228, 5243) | 0.3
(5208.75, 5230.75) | 1.2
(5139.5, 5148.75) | 0.9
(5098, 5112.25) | 0.9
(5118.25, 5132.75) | 0.8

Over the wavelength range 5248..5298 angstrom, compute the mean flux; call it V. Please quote 67.2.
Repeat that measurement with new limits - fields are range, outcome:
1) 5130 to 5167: 63.6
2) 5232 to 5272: 66.6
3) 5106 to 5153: 64.5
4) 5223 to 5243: 66.4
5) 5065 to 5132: 65.7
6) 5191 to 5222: 63.8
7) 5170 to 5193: 52.6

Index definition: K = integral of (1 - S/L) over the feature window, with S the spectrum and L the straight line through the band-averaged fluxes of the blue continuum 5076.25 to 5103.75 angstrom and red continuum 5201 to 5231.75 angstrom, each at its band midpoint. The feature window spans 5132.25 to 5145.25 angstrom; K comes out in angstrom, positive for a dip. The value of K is 0.3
